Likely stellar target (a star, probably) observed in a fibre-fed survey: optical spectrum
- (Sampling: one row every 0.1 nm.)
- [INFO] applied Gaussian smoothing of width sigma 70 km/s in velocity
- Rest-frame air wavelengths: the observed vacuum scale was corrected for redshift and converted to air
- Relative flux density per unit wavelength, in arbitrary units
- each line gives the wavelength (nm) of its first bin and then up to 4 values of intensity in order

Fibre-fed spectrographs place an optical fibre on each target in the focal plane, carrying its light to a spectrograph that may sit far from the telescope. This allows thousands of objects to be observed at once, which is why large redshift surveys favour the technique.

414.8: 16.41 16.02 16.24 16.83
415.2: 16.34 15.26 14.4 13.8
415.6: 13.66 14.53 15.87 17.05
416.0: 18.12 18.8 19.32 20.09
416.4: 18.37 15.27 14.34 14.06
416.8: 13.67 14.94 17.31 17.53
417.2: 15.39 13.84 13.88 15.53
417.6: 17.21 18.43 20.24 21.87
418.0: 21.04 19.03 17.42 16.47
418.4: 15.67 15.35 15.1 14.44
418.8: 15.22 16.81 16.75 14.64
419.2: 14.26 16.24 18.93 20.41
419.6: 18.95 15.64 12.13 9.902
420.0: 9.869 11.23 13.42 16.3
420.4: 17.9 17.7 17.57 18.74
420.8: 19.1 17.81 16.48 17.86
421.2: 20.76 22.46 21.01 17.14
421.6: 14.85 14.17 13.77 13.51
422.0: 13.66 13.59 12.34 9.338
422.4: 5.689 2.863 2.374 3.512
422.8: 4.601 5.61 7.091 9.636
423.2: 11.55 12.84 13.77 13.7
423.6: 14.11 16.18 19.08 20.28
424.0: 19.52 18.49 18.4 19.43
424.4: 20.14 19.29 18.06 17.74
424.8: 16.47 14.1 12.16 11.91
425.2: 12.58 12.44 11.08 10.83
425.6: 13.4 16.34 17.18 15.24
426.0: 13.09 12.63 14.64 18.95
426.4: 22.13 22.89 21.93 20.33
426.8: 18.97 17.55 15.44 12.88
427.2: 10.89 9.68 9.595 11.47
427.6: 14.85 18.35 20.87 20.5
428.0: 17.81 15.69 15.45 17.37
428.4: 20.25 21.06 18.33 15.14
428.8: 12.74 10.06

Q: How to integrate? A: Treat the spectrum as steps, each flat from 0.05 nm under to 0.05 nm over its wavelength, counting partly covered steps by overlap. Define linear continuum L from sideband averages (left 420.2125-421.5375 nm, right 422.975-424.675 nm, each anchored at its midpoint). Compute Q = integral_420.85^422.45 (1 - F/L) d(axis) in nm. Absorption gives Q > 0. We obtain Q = 0.232 nm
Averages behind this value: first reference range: 18.4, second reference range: 16.1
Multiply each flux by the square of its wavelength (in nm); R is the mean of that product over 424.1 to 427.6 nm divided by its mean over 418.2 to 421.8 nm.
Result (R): 1.0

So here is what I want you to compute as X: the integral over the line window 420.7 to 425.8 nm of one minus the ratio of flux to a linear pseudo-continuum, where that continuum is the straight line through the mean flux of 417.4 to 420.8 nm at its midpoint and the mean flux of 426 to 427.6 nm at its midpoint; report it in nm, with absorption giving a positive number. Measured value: 0.62 nm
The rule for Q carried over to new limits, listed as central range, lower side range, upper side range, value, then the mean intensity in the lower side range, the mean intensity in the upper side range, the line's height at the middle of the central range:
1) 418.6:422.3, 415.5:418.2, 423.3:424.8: 0.280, 16.9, 17.5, 17.2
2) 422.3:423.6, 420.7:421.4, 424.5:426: 0.676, 19.2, 14.4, 17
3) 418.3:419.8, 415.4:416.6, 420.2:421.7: 0.109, 16.6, 18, 17.4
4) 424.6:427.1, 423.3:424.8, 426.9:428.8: 0.129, 17.5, 15.8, 16.7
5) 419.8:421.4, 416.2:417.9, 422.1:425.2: -0.209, 16.5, 13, 14.6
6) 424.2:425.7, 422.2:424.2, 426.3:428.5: -0.176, 11.3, 17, 13.7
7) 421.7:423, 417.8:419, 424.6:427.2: 0.622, 17.2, 15.7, 16.4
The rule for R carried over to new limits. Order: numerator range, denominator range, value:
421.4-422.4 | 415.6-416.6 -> 0.81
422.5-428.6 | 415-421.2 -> 0.95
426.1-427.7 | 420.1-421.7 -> 0.94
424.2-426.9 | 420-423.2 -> 1.26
